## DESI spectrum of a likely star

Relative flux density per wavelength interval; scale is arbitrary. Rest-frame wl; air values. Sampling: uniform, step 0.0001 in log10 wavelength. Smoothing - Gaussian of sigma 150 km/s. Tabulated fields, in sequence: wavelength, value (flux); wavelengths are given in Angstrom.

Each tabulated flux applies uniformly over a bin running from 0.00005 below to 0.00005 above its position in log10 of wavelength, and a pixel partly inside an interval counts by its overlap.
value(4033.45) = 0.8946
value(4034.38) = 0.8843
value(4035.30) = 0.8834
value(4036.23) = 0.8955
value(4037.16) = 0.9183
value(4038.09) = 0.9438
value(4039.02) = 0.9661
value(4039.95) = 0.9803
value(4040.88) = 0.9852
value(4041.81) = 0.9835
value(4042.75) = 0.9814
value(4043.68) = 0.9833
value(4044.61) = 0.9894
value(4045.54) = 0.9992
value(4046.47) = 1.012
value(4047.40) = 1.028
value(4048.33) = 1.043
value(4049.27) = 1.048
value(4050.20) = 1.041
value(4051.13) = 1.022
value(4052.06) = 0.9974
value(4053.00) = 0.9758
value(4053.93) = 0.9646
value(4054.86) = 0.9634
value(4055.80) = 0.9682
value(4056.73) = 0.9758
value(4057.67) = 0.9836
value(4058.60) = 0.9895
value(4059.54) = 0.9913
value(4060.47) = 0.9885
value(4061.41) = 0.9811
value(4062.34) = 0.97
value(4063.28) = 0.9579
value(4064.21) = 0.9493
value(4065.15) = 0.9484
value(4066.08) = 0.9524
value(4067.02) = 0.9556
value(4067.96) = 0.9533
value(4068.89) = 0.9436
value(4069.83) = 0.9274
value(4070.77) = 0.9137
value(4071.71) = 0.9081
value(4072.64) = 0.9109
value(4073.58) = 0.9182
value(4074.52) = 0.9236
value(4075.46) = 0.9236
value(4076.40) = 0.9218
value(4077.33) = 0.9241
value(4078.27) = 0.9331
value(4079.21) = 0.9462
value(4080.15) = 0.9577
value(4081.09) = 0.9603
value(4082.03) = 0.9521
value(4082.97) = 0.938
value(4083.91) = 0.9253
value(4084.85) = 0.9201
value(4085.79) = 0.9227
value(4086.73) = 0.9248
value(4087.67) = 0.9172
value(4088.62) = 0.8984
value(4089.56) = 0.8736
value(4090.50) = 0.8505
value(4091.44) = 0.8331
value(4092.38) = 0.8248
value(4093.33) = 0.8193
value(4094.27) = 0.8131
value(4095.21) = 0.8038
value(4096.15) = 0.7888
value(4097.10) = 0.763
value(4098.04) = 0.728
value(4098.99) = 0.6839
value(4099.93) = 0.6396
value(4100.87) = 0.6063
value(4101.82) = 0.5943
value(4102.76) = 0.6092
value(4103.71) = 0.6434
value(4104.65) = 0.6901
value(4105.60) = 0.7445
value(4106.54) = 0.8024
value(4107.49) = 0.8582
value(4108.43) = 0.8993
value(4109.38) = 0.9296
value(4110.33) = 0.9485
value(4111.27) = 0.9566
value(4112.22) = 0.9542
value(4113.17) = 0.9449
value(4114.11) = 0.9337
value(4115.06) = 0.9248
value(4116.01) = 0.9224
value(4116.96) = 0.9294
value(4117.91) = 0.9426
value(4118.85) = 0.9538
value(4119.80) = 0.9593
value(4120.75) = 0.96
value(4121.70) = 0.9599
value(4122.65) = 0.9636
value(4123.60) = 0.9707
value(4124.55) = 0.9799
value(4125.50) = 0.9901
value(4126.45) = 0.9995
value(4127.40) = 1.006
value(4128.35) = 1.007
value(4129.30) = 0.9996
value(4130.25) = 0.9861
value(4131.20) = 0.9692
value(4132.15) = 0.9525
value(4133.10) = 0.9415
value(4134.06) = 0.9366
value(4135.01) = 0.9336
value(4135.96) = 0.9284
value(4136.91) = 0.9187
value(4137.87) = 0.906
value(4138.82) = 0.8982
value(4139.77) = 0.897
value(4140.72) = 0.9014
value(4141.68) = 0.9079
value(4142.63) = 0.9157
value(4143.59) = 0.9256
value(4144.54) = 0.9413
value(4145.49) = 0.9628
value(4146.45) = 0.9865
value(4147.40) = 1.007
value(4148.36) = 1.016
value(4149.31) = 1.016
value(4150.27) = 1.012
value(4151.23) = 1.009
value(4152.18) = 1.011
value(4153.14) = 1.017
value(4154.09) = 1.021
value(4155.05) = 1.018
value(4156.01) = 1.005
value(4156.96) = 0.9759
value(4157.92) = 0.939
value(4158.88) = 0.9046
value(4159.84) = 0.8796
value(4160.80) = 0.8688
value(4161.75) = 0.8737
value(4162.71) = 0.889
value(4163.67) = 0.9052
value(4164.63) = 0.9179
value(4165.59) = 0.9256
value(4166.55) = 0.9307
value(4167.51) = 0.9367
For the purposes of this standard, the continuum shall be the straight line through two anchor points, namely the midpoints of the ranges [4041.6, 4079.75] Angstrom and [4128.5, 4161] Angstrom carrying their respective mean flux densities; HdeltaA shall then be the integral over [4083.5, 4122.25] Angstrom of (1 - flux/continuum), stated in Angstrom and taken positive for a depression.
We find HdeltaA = 4.8 Angstrom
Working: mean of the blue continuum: 0.968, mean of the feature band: 0.844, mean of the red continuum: 0.957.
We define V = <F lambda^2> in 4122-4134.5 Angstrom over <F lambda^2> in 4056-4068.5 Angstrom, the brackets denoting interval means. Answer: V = 1.0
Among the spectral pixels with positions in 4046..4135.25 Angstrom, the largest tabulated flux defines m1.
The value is 1.048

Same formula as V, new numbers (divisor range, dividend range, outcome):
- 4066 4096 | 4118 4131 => 1.10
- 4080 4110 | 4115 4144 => 1.18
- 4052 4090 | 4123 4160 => 1.06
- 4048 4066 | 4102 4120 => 0.90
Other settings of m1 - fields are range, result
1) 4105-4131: 1.007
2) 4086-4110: 0.9296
